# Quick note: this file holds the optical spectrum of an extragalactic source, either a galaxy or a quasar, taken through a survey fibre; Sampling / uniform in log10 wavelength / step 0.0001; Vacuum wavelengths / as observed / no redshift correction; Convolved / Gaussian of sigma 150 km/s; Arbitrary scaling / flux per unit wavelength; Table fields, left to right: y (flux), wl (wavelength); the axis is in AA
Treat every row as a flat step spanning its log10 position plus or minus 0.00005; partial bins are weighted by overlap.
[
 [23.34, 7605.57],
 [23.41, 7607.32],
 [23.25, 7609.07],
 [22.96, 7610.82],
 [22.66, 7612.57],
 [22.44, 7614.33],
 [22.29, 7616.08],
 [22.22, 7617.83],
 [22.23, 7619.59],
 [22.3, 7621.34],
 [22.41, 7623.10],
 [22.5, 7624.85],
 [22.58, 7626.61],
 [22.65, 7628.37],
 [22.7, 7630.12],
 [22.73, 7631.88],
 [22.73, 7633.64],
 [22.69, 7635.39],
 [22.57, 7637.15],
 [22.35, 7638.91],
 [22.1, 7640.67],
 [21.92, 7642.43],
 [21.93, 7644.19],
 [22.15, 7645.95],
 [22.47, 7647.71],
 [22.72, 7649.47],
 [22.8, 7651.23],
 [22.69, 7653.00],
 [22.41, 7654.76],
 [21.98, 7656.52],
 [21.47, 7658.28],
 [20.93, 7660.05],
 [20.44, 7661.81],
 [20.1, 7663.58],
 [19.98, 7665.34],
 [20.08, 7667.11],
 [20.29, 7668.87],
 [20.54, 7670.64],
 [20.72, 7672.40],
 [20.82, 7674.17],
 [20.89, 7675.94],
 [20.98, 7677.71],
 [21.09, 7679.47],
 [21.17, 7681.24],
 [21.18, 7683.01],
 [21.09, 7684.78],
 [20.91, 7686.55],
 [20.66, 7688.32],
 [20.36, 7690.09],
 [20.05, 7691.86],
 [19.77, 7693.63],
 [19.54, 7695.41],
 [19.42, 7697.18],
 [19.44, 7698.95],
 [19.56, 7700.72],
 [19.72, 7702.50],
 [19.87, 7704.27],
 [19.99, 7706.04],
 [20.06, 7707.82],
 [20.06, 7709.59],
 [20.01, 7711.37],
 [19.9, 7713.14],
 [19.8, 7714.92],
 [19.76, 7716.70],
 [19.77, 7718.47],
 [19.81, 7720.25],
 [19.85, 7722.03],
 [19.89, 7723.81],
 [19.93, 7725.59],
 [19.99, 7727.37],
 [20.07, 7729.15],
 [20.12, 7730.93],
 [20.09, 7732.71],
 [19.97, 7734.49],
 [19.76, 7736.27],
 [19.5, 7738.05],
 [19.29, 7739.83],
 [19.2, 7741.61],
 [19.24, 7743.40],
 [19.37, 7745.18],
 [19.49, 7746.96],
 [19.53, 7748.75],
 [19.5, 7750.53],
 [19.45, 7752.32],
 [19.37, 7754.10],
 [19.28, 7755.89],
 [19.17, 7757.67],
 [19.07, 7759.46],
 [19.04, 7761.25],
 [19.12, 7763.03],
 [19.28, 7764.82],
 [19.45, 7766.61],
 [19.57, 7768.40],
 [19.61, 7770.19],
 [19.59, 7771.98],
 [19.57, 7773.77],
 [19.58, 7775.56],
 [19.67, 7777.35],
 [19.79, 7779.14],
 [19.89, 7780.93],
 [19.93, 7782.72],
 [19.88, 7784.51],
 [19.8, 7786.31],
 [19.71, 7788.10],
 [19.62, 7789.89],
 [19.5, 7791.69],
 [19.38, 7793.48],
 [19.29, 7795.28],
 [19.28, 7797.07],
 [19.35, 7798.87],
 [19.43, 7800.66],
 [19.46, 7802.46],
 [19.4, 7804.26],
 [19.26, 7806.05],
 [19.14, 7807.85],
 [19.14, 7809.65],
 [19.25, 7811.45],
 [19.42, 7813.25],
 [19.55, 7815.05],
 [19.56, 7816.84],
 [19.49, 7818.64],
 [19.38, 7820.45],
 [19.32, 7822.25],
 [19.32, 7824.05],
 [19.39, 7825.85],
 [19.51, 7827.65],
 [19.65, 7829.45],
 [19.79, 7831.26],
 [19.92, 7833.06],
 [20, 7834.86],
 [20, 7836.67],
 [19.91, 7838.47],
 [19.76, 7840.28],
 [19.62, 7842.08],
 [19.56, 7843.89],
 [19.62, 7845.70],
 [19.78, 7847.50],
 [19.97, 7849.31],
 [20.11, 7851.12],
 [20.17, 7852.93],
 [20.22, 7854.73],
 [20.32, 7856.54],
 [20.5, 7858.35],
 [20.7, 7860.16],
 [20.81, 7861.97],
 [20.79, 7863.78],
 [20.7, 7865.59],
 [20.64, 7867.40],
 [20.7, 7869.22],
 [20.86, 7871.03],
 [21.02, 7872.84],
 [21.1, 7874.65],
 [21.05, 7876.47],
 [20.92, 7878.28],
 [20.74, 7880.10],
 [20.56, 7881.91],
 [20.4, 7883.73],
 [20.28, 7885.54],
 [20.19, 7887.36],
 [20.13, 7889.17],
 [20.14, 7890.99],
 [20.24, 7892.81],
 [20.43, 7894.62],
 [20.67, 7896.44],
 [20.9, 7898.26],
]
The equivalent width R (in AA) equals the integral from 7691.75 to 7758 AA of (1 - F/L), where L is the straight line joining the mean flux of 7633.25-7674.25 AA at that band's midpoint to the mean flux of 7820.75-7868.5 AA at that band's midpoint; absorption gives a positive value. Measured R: 4.2 AA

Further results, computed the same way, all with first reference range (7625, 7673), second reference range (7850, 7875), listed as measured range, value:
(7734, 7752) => 1.5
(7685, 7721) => 2.6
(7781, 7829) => 3.4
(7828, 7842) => 0.6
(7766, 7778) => 0.9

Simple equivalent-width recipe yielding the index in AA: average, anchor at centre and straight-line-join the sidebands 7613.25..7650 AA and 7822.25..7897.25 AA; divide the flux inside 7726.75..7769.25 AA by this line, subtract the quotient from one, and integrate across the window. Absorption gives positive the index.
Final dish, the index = 3.6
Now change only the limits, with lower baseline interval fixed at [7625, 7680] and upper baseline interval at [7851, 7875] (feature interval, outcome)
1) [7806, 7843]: 2.3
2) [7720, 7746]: 1.9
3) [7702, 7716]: 1.0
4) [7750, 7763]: 1.2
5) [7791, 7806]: 1.1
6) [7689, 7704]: 1.2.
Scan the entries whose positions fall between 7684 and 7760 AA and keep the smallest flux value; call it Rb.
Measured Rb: 19.07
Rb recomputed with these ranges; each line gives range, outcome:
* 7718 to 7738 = 19.76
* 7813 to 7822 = 19.38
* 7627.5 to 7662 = 20.44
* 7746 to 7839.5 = 19.04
